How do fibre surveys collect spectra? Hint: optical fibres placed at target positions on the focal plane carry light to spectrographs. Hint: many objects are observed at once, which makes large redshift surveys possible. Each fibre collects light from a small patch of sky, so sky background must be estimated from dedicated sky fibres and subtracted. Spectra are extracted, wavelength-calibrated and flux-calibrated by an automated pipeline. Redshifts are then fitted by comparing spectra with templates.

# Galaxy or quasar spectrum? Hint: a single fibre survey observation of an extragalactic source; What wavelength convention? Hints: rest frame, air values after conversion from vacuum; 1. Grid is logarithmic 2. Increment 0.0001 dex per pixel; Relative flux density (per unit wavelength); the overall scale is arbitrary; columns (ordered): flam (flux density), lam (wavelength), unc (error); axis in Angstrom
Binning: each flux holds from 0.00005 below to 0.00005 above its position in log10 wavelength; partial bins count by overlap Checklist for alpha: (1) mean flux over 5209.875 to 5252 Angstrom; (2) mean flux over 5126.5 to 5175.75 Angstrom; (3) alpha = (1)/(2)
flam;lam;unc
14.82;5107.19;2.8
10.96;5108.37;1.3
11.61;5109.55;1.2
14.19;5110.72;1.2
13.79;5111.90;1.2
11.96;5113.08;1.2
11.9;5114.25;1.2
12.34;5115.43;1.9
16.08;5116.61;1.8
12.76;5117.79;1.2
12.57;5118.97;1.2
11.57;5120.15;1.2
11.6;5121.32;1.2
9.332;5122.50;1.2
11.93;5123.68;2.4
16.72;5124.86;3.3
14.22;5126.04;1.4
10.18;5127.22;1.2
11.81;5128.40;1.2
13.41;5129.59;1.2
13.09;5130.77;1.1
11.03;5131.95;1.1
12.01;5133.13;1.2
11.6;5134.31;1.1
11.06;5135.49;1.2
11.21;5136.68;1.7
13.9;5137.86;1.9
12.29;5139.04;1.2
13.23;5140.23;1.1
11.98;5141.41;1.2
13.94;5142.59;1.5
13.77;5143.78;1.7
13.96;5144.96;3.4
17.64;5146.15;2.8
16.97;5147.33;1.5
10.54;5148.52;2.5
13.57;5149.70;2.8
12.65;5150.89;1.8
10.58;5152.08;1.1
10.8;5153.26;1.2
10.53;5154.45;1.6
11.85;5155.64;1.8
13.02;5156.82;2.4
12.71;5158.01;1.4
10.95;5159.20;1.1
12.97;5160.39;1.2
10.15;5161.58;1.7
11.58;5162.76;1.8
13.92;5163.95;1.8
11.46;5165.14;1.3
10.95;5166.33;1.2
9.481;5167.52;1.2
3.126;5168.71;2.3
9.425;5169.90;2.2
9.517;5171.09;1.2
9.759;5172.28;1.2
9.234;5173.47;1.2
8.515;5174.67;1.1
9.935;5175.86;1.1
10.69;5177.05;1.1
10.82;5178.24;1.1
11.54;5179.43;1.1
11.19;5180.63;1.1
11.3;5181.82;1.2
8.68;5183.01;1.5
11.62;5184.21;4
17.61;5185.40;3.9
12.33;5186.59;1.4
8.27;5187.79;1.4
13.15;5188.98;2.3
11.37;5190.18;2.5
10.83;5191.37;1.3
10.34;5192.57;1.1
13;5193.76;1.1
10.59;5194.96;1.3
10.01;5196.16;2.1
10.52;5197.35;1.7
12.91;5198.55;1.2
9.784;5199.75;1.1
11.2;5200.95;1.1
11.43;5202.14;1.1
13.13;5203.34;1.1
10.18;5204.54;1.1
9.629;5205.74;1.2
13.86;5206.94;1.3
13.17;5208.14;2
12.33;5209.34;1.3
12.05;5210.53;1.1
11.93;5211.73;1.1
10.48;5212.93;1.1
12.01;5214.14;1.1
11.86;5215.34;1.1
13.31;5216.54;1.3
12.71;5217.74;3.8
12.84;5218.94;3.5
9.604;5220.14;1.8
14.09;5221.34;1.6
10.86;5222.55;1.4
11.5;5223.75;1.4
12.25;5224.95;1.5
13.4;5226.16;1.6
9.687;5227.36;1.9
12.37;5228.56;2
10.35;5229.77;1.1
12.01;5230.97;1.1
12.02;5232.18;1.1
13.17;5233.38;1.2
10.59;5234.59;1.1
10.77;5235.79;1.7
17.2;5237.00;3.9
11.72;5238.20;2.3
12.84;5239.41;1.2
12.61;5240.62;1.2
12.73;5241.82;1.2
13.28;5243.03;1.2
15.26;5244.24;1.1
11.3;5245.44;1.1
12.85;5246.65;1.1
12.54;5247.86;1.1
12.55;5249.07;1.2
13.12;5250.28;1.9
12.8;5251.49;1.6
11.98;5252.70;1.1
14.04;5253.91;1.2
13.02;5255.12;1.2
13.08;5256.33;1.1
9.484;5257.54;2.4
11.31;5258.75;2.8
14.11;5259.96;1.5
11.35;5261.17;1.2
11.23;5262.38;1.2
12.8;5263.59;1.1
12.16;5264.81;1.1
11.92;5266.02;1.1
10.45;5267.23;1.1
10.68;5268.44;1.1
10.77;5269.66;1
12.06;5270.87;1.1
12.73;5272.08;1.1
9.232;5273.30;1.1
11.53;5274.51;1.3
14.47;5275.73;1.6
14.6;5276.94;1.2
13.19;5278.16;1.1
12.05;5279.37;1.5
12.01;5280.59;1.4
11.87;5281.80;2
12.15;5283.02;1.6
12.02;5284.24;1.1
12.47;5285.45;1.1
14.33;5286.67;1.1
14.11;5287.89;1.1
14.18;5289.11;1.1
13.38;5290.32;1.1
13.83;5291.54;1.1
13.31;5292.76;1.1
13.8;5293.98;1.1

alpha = 1.05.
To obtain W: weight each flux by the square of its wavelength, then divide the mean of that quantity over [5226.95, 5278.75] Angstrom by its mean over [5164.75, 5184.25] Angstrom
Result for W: 1.30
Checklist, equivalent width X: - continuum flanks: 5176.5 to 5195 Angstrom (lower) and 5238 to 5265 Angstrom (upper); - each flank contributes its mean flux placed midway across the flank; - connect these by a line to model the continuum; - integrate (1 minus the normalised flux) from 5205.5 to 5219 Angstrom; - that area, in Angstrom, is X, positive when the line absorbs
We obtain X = -0.4 Angstrom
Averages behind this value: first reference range 11.5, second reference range 12.5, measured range 12.2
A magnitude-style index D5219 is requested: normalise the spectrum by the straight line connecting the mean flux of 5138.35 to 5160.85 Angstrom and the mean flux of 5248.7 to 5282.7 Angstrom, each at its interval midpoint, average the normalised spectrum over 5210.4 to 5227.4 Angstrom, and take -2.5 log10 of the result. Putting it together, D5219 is 0.04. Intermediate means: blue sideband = 12.8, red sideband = 12.2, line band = 12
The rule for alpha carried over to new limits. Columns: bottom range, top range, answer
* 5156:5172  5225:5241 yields 1.14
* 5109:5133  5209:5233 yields 0.94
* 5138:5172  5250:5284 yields 1.02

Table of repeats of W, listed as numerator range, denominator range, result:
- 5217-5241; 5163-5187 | 1.17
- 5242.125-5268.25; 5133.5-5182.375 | 1.11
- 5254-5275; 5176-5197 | 1.06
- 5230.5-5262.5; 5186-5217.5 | 1.11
